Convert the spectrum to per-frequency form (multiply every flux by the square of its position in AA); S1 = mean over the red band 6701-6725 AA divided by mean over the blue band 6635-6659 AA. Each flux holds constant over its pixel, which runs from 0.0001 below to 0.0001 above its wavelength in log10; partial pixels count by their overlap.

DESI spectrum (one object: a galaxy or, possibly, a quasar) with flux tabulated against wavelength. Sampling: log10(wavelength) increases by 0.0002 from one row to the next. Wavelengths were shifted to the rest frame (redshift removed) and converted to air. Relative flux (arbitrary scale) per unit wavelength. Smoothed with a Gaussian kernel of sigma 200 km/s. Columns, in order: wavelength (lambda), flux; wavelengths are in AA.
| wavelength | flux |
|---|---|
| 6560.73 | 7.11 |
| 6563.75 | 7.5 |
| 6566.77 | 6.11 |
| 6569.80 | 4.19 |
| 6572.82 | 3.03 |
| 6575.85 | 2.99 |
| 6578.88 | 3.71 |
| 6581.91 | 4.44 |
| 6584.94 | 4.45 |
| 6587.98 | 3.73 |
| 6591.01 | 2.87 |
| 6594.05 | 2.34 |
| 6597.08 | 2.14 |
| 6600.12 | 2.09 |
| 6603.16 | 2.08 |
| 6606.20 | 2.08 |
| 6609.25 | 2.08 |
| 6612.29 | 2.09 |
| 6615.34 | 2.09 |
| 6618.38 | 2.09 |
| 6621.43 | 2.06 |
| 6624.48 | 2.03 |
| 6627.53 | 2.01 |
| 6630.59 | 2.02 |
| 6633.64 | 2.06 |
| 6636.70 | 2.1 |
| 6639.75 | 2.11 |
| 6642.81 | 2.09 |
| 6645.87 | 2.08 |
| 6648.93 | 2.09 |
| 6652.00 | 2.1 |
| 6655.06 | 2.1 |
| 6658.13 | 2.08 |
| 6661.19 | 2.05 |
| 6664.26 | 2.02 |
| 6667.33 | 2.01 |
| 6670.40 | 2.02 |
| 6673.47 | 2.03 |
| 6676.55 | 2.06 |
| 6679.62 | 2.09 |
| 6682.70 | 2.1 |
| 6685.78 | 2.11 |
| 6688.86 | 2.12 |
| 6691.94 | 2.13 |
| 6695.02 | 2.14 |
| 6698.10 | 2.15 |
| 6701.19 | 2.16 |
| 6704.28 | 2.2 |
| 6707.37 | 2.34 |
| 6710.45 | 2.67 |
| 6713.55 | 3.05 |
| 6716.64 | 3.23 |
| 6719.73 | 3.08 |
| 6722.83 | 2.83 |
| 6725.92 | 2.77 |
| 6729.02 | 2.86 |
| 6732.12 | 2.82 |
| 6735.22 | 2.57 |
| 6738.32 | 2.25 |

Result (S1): 1.33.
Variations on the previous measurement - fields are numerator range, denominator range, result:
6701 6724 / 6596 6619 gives 1.34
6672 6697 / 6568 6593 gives 0.59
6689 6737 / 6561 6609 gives 0.74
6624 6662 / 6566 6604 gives 0.63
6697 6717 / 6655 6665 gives 1.24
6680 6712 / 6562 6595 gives 0.55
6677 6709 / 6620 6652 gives 1.06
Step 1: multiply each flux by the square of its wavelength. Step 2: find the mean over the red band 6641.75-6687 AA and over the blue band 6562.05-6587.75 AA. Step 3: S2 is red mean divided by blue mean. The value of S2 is 0.5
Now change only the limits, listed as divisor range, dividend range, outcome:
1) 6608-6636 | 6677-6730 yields 1.22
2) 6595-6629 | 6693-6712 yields 1.12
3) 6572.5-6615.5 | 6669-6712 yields 0.79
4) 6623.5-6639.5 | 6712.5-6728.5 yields 1.49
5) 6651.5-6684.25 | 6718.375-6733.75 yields 1.42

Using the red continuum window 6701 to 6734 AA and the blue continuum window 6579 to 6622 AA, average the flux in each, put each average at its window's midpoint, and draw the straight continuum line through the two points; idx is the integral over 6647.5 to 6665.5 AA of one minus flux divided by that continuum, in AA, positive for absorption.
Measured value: 4.2 AA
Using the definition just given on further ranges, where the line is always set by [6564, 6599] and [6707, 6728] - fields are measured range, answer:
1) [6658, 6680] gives 7.9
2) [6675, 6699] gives 7.5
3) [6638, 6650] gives 4.5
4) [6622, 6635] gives 5.4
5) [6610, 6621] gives 4.5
